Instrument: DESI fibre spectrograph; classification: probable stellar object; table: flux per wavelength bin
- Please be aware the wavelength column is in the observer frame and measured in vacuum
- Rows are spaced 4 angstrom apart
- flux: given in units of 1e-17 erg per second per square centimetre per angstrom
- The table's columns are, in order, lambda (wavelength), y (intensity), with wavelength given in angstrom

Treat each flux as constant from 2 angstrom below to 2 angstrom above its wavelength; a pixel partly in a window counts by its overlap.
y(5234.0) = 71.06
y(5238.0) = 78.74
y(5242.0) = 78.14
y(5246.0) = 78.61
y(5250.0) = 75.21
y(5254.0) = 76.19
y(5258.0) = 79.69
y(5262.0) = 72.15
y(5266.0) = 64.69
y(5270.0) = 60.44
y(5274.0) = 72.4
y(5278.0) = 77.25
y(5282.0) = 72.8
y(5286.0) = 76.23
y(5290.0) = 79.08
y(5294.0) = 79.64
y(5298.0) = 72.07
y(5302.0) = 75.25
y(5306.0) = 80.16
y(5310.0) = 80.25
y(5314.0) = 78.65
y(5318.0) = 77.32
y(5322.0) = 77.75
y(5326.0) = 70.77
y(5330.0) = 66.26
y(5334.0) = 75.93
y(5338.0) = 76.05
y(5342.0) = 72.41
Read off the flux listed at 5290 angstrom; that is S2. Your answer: 79.08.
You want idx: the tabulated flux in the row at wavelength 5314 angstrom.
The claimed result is 78.65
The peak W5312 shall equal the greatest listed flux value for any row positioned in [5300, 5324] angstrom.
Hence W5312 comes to 80.25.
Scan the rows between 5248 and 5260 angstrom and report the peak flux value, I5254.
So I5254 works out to 79.69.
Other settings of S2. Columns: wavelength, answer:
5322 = 77.75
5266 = 64.69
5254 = 76.19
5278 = 77.25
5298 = 72.07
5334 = 75.93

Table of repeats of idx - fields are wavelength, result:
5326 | 70.77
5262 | 72.15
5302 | 75.25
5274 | 72.4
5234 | 71.06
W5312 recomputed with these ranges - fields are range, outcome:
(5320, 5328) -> 77.75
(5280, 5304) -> 79.64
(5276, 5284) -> 77.25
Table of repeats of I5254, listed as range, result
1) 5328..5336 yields 75.93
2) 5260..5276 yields 72.4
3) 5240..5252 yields 78.61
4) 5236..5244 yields 78.74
